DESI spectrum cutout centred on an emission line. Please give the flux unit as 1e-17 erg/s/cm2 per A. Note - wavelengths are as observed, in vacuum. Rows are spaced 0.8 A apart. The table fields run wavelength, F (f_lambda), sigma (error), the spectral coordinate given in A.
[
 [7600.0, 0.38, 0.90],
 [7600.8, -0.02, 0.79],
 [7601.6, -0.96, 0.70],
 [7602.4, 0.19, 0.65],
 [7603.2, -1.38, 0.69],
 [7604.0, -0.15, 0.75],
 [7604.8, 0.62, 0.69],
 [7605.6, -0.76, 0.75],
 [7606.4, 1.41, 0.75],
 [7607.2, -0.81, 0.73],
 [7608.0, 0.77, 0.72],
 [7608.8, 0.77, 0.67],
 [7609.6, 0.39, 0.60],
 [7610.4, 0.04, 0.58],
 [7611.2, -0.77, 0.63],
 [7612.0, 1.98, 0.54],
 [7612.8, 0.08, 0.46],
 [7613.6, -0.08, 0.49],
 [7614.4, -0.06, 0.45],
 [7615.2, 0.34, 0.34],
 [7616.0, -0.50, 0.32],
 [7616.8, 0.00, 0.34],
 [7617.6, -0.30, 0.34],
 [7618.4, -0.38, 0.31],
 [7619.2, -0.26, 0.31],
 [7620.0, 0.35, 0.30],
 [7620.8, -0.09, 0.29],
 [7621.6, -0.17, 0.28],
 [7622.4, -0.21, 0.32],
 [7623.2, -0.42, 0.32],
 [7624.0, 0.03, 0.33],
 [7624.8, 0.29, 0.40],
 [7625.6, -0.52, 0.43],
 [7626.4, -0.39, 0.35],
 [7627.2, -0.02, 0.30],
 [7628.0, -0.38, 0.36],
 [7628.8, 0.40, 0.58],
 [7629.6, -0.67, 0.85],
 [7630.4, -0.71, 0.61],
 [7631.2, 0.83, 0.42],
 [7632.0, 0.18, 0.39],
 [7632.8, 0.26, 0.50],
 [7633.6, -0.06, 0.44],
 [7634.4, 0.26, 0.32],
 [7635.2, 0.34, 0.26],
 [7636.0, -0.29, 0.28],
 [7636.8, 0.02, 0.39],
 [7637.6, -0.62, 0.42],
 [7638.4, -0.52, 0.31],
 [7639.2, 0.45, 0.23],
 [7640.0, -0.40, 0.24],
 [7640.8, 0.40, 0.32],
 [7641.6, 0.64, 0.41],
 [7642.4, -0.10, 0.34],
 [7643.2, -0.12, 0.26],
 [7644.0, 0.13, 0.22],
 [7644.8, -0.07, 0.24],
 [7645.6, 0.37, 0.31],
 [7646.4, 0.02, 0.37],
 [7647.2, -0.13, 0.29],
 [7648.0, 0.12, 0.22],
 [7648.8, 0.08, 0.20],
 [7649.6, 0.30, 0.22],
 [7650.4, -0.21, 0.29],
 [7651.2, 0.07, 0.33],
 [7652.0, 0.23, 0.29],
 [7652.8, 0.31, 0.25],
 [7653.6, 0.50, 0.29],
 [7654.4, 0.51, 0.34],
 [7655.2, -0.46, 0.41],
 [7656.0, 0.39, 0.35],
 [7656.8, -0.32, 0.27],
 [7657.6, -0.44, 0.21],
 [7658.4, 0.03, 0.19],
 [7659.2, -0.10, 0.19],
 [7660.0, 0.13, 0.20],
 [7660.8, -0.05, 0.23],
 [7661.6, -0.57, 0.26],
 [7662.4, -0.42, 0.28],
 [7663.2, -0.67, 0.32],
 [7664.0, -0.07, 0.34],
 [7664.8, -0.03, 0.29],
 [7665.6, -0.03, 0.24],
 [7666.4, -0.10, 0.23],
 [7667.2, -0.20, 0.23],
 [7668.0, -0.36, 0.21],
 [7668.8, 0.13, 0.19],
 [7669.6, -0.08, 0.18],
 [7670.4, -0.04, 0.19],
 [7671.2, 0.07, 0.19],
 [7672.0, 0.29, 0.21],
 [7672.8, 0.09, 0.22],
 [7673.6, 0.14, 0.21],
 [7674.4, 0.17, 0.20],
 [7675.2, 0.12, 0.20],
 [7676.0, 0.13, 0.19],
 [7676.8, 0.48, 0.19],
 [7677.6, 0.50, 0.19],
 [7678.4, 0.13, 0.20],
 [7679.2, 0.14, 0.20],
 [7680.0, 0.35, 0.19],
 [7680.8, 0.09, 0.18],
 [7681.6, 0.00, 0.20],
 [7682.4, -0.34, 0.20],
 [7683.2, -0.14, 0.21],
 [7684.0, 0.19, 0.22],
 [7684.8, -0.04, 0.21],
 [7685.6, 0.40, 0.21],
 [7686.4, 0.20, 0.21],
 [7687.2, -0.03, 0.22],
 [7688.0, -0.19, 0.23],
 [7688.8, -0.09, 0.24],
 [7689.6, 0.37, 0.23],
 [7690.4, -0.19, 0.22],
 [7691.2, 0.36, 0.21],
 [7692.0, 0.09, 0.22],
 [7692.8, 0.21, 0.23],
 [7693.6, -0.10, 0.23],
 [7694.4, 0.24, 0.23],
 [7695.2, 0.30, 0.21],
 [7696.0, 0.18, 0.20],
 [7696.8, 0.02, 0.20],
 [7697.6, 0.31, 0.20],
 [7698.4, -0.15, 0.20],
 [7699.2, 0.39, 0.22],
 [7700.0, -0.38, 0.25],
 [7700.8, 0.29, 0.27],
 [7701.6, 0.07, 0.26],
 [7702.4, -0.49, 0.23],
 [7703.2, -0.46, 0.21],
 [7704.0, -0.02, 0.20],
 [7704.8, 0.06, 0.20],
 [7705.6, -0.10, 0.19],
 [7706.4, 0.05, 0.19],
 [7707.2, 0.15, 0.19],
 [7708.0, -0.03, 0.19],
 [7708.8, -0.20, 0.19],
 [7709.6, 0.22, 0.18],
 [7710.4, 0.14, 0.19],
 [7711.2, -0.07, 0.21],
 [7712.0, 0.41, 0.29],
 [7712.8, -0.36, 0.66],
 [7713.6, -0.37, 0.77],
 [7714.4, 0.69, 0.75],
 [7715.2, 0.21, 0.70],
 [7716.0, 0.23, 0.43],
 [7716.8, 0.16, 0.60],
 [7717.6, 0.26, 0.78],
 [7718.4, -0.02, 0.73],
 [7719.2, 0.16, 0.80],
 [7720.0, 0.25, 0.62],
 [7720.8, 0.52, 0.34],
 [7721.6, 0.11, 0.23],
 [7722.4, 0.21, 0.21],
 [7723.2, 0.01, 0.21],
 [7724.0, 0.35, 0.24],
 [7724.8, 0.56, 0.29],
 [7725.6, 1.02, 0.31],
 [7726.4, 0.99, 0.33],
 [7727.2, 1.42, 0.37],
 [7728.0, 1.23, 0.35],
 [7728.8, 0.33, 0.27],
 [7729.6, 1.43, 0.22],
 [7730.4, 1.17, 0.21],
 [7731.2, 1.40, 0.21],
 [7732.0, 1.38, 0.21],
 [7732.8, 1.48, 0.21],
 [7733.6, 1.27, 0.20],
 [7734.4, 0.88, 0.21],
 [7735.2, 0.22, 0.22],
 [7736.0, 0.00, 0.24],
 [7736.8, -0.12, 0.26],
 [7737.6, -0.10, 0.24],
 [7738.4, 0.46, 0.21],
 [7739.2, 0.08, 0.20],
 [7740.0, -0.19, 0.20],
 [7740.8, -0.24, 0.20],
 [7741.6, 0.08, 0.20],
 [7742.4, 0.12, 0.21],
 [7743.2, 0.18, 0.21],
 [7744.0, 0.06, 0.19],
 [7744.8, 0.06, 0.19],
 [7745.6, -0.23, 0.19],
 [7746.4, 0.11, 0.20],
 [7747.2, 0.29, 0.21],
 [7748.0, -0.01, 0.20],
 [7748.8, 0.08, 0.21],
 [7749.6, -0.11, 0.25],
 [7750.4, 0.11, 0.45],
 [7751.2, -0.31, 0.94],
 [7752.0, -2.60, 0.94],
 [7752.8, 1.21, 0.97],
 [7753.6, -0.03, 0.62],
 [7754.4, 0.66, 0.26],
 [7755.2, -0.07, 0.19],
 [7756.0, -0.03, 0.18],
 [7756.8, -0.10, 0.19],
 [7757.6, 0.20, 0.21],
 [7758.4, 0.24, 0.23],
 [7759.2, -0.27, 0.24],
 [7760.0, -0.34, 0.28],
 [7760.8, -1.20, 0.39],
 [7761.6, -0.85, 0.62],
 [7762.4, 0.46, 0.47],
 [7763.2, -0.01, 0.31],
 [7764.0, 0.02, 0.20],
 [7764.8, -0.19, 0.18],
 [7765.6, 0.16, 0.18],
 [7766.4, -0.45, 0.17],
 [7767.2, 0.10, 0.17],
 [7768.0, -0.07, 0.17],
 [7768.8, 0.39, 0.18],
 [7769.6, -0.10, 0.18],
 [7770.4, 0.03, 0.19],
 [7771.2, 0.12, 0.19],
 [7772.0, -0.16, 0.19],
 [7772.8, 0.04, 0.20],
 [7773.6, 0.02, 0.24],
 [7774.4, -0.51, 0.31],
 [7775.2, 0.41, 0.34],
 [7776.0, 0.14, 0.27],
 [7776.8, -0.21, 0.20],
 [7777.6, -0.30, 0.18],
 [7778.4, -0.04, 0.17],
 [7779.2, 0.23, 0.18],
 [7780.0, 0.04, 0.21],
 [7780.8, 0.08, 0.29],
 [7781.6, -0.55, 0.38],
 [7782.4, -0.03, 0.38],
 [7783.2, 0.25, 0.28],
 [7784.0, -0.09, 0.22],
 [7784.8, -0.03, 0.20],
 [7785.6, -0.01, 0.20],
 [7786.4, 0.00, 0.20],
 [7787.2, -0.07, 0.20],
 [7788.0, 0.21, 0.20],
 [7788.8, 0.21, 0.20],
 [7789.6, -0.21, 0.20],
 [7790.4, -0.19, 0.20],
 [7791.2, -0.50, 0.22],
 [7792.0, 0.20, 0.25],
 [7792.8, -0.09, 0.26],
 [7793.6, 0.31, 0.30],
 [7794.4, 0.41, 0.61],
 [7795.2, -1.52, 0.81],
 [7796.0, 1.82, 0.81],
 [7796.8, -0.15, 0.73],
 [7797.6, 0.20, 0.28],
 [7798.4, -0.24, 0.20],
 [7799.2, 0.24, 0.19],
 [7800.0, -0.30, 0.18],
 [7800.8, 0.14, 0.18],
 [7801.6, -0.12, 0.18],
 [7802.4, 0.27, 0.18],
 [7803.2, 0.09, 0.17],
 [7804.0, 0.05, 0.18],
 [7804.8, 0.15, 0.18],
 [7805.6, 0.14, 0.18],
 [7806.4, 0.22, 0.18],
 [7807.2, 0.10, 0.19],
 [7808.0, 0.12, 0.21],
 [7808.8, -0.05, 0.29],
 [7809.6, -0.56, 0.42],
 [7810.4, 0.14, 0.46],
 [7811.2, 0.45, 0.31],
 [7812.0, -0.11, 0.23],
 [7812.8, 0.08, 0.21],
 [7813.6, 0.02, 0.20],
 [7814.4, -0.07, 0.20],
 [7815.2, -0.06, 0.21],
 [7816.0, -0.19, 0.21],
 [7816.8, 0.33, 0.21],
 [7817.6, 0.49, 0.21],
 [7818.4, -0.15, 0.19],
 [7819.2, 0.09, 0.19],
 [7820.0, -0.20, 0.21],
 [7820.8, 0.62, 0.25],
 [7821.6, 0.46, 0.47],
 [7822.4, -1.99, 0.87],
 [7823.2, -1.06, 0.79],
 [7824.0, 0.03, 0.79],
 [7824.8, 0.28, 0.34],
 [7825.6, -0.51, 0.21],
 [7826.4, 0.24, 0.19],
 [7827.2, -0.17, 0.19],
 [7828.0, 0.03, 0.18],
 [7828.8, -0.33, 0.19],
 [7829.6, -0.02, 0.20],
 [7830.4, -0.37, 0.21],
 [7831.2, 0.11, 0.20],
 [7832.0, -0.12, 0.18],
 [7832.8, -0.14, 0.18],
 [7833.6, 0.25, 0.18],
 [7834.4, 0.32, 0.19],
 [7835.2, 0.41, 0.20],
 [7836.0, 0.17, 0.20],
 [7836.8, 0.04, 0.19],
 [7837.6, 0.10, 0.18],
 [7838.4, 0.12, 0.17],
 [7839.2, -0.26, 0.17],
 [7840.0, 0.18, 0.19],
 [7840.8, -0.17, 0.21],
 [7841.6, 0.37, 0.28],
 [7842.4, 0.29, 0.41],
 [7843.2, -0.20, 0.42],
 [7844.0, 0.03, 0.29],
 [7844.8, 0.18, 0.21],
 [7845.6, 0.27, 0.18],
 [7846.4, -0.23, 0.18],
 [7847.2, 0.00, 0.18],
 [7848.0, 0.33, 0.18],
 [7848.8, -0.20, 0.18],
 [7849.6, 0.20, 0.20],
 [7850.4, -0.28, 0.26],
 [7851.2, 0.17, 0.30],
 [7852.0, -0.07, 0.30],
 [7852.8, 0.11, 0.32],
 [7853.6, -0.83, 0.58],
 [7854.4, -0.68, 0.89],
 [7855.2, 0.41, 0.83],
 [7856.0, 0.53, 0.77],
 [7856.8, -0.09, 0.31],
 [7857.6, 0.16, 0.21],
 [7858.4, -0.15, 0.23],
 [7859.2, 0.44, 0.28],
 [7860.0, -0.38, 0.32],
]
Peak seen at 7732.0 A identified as [O II] 3727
